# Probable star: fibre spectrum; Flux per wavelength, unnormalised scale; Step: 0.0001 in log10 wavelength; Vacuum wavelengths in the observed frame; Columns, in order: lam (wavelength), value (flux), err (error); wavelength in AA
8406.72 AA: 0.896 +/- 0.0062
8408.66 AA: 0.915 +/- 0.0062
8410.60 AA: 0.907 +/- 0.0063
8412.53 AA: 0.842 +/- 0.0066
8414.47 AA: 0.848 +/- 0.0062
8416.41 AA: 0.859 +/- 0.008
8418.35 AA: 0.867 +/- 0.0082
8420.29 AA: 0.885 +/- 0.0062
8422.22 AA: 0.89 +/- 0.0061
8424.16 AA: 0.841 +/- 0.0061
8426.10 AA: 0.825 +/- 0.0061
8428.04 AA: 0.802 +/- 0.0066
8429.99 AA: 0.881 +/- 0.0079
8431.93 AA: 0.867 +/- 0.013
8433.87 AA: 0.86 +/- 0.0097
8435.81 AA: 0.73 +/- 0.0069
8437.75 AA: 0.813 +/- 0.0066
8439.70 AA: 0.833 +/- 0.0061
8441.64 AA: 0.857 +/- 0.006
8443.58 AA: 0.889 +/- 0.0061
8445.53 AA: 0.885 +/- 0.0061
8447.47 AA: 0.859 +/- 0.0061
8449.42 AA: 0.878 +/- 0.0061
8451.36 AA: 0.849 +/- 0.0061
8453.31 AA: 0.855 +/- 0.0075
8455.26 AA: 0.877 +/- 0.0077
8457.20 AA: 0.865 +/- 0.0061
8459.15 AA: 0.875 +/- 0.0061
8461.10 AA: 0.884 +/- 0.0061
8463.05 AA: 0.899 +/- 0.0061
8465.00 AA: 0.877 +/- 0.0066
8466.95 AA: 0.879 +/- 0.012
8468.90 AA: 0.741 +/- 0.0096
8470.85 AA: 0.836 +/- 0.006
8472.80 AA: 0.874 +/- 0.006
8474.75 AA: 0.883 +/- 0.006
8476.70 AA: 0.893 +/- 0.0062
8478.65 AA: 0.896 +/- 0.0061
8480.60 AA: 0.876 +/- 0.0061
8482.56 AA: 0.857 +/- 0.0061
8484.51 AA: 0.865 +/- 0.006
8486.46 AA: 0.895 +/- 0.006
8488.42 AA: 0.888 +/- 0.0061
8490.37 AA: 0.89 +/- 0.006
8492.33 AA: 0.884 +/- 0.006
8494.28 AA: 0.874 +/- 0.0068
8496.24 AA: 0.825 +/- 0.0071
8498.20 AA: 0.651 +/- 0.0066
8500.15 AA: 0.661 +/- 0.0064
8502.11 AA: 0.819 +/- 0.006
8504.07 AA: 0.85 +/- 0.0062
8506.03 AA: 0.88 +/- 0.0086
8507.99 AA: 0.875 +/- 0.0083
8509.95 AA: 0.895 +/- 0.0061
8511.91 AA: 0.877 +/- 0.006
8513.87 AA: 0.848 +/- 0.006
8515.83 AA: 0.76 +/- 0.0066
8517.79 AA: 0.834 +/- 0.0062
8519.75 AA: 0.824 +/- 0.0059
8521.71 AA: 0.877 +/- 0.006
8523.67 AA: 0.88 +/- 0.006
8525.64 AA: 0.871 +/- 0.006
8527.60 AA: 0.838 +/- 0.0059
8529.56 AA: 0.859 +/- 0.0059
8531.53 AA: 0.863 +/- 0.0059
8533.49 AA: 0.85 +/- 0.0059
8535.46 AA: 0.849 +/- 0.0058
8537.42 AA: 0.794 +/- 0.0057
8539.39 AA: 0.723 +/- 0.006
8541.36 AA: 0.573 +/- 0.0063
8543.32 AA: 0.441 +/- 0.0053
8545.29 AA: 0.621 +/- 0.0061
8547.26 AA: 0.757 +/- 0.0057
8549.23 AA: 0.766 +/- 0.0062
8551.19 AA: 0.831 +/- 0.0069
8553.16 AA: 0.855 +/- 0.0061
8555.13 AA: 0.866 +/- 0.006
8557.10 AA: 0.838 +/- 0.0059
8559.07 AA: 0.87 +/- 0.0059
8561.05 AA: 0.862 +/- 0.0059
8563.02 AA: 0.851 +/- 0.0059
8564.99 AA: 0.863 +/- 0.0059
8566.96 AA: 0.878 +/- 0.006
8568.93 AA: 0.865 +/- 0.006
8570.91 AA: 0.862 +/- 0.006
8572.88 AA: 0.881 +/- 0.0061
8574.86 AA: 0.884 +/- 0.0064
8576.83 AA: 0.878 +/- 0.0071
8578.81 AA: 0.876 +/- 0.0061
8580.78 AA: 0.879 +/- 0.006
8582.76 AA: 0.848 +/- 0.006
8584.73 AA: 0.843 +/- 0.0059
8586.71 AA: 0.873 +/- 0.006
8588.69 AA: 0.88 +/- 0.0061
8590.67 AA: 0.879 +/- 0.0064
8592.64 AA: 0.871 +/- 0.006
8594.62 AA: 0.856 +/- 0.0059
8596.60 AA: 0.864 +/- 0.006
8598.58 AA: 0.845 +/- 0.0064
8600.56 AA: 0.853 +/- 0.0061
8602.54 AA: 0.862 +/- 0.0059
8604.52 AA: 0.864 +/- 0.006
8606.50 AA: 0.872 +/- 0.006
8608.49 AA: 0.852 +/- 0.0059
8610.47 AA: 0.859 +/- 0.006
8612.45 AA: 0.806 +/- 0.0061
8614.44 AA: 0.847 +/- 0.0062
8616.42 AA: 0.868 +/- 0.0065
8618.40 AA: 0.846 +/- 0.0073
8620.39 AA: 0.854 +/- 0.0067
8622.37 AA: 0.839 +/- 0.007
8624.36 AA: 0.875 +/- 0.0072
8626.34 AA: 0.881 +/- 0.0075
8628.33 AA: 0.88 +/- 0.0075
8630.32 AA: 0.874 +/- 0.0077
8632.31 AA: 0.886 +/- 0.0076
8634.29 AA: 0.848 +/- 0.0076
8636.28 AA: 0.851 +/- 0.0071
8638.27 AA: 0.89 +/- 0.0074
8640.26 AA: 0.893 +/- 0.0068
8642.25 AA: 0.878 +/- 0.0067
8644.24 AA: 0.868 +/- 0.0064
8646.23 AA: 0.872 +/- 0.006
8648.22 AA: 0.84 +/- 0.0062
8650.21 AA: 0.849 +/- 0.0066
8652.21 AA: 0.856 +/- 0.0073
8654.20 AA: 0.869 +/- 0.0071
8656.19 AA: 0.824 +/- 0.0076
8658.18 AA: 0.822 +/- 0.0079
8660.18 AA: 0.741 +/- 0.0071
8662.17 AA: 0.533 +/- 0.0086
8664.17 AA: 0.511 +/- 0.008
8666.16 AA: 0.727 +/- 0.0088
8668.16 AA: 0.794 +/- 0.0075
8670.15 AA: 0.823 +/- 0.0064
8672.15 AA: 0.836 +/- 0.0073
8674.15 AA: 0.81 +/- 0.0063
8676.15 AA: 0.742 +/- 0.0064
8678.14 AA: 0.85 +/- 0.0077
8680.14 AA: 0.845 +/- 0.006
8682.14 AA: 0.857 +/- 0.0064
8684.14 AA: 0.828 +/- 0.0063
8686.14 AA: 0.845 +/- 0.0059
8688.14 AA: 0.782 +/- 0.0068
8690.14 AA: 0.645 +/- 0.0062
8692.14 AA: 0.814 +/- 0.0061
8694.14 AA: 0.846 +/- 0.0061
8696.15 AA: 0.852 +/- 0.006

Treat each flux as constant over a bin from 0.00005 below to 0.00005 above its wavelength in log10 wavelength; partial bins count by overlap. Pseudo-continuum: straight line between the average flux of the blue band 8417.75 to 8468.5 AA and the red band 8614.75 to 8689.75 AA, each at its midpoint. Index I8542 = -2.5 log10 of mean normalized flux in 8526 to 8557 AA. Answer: 0.10 mag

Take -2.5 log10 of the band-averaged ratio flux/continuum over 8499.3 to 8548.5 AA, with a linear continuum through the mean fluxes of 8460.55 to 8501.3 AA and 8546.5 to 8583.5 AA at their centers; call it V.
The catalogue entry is 0.07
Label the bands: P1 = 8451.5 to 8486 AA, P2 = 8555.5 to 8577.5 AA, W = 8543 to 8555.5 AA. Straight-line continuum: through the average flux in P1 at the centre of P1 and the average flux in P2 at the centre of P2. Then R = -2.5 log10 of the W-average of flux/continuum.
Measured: 0.17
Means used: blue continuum 0.867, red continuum 0.866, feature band 0.743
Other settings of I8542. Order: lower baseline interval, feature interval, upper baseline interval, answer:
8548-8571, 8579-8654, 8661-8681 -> -0.09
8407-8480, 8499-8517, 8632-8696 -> 0.02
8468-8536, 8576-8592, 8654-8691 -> -0.08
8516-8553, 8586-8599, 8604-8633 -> -0.04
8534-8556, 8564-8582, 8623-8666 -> -0.15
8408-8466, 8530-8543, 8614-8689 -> 0.11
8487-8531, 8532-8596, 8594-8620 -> 0.03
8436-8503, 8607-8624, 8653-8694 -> -0.07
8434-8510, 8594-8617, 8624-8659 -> 0.01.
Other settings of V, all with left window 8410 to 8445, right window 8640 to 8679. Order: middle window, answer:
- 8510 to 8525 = -0.02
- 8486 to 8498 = -0.03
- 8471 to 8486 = -0.05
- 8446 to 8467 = -0.04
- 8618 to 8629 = -0.08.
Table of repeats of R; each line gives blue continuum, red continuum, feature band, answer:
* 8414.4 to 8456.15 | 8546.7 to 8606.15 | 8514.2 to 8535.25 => 0.01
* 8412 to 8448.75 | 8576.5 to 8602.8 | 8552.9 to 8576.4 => 0.00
